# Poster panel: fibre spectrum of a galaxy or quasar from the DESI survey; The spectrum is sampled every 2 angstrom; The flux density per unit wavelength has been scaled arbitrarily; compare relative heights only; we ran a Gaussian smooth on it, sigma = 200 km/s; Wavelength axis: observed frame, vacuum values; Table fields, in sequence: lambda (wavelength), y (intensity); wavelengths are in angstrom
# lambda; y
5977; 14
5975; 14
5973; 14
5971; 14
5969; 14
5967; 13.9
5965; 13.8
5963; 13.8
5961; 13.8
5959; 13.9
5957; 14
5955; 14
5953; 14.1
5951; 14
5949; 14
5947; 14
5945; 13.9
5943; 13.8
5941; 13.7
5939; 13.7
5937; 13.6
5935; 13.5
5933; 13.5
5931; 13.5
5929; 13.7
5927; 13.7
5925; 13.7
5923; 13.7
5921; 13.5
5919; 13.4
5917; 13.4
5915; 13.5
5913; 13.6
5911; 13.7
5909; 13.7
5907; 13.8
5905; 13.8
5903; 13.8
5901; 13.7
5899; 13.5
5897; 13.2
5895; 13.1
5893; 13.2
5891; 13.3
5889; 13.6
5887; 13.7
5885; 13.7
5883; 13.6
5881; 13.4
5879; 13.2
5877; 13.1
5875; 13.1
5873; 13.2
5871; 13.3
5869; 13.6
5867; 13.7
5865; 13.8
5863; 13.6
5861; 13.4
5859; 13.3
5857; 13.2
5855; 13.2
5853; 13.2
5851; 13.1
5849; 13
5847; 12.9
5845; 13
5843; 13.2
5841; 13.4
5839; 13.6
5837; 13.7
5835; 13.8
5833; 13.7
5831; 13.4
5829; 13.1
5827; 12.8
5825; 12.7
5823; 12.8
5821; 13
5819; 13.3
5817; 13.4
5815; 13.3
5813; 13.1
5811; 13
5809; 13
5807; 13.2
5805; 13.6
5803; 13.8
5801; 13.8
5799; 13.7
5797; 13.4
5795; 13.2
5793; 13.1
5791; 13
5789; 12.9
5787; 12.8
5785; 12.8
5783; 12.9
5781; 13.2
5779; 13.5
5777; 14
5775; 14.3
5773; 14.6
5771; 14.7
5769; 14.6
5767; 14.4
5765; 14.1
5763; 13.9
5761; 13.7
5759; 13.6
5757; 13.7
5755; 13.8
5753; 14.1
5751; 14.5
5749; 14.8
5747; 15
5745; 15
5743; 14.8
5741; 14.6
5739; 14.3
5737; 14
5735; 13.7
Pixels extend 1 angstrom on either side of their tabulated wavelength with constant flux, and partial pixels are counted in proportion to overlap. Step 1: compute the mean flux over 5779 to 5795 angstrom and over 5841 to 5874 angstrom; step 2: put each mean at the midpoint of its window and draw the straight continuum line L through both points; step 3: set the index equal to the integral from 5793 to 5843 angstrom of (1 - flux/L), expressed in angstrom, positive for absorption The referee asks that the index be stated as -0.7 angstrom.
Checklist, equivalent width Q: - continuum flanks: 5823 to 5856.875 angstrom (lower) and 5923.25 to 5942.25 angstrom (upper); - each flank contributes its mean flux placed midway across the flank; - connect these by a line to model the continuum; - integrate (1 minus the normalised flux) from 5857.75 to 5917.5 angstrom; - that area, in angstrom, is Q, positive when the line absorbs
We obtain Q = -0.2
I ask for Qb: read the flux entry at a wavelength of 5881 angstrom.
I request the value 13.4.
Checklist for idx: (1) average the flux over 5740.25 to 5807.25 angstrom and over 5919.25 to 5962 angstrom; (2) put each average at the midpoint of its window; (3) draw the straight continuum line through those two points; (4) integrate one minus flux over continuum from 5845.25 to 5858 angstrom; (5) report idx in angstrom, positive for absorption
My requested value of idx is 0.7 angstrom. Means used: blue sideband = 13.9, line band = 13.1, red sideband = 13.8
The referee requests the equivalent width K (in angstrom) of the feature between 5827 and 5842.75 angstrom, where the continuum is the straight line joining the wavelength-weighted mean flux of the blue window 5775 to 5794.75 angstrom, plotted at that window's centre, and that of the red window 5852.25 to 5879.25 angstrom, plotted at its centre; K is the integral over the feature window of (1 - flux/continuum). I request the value -0.2 angstrom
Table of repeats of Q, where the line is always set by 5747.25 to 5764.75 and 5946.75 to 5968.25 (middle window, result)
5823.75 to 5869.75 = 2.3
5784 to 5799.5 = 1.0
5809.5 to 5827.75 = 1.3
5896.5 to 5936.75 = 1.0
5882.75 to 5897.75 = 0.6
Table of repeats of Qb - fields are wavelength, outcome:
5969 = 14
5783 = 12.9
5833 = 13.7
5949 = 14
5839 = 13.6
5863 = 13.6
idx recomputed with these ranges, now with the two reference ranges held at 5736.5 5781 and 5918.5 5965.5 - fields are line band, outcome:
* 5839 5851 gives 0.8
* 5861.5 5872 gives 0.3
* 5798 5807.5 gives 0.3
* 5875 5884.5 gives 0.4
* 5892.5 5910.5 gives 0.4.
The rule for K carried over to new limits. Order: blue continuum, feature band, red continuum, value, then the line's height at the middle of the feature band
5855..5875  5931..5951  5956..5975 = 0.07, 13.8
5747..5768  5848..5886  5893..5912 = 0.96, 13.7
